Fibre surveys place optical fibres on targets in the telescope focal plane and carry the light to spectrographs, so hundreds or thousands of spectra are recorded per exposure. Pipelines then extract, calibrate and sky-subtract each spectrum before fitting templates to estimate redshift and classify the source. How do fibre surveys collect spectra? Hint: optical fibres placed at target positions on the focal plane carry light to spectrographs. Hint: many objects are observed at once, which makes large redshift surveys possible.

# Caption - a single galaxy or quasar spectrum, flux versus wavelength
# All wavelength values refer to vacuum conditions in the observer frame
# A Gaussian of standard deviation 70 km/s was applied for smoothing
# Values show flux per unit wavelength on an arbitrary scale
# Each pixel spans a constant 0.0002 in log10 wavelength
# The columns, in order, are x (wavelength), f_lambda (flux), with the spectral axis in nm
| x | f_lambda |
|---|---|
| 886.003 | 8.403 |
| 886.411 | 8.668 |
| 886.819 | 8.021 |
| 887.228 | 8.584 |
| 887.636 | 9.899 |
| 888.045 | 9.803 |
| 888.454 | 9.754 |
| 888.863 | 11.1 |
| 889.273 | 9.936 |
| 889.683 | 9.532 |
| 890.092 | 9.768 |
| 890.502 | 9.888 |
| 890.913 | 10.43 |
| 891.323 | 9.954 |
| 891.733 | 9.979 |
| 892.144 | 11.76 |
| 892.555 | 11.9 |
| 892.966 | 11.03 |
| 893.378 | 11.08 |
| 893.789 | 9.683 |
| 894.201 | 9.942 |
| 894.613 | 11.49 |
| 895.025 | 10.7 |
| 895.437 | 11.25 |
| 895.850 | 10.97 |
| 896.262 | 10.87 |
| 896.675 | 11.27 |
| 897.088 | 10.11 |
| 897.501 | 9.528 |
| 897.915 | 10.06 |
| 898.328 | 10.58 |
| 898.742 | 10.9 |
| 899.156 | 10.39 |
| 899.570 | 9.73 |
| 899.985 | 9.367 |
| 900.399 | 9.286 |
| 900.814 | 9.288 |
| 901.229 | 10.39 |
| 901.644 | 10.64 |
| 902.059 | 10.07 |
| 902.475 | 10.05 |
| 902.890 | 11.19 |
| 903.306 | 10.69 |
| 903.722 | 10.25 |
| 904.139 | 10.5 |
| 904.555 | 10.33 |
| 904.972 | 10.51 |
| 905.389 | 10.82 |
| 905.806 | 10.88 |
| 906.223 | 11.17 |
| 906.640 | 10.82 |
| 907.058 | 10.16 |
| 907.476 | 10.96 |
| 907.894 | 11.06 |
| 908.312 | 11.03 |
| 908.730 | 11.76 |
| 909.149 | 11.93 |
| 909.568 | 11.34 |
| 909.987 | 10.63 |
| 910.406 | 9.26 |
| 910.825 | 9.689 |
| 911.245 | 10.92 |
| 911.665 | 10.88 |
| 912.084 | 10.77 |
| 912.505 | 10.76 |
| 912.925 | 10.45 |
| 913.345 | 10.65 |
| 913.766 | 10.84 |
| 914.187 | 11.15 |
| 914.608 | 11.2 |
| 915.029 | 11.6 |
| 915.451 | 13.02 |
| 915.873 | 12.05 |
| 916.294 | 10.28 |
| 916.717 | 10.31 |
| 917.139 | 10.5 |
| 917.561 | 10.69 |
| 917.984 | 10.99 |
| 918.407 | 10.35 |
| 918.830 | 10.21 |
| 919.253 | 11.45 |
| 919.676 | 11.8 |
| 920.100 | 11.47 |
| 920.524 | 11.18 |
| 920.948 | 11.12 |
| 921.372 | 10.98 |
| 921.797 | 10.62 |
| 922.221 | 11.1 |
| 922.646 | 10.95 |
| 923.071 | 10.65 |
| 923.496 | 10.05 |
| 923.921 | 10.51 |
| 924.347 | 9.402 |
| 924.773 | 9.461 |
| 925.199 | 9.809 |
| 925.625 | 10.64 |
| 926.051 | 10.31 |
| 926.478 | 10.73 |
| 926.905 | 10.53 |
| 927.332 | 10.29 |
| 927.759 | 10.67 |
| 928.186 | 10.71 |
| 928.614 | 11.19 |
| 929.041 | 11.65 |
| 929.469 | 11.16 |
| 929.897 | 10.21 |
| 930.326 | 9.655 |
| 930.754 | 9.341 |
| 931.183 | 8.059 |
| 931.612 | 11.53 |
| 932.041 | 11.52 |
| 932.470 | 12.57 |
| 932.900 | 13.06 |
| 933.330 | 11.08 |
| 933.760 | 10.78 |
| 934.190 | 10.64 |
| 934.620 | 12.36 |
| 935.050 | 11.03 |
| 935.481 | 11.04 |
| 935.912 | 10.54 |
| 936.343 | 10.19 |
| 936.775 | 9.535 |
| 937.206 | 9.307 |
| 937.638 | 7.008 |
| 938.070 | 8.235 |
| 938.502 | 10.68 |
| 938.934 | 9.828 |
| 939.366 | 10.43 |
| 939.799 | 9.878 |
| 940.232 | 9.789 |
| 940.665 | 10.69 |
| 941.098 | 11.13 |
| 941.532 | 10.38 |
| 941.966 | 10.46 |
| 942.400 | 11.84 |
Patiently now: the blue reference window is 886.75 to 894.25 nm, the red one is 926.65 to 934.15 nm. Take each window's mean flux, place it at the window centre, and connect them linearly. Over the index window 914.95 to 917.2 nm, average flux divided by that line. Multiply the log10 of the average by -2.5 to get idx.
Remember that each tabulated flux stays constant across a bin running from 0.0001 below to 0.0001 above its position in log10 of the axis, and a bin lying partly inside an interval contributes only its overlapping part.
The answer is -0.07 mag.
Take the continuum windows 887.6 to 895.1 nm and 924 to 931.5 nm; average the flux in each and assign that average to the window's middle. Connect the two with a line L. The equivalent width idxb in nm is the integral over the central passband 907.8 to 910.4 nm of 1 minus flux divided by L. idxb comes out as -0.20 nm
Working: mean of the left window 10.4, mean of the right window 10.2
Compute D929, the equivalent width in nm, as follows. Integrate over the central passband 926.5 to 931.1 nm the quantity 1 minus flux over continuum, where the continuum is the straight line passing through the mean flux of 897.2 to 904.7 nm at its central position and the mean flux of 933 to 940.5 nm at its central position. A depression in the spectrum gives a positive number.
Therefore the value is -0.13 nm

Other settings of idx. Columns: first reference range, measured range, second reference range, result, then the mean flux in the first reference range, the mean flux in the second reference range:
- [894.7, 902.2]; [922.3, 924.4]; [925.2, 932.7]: 0.01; 10.3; 10.6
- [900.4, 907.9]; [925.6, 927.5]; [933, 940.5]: -0.02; 10.5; 10.2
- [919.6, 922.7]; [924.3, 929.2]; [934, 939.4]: 0.03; 11.1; 10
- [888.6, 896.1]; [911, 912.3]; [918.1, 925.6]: -0.02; 10.6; 10.7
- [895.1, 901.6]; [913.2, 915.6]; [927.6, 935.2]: -0.08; 10.3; 11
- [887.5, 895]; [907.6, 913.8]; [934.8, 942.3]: -0.06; 10.4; 10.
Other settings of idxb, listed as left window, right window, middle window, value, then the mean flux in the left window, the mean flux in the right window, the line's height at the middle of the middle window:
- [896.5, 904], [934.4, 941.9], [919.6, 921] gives -0.17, 10.2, 10.1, 10.2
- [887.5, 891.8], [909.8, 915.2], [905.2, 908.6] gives -0.12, 10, 10.7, 10.5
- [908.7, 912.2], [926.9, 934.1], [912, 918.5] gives -0.13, 10.7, 10.8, 10.8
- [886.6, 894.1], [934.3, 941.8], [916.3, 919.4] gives -0.15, 10.1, 10.1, 10.1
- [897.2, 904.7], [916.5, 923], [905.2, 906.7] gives -0.08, 10.2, 10.9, 10.4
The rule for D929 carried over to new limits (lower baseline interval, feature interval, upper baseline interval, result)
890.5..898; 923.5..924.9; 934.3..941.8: 0.061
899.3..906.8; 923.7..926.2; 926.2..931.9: 0.100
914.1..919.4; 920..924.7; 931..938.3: 0.091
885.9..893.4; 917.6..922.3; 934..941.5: -0.435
